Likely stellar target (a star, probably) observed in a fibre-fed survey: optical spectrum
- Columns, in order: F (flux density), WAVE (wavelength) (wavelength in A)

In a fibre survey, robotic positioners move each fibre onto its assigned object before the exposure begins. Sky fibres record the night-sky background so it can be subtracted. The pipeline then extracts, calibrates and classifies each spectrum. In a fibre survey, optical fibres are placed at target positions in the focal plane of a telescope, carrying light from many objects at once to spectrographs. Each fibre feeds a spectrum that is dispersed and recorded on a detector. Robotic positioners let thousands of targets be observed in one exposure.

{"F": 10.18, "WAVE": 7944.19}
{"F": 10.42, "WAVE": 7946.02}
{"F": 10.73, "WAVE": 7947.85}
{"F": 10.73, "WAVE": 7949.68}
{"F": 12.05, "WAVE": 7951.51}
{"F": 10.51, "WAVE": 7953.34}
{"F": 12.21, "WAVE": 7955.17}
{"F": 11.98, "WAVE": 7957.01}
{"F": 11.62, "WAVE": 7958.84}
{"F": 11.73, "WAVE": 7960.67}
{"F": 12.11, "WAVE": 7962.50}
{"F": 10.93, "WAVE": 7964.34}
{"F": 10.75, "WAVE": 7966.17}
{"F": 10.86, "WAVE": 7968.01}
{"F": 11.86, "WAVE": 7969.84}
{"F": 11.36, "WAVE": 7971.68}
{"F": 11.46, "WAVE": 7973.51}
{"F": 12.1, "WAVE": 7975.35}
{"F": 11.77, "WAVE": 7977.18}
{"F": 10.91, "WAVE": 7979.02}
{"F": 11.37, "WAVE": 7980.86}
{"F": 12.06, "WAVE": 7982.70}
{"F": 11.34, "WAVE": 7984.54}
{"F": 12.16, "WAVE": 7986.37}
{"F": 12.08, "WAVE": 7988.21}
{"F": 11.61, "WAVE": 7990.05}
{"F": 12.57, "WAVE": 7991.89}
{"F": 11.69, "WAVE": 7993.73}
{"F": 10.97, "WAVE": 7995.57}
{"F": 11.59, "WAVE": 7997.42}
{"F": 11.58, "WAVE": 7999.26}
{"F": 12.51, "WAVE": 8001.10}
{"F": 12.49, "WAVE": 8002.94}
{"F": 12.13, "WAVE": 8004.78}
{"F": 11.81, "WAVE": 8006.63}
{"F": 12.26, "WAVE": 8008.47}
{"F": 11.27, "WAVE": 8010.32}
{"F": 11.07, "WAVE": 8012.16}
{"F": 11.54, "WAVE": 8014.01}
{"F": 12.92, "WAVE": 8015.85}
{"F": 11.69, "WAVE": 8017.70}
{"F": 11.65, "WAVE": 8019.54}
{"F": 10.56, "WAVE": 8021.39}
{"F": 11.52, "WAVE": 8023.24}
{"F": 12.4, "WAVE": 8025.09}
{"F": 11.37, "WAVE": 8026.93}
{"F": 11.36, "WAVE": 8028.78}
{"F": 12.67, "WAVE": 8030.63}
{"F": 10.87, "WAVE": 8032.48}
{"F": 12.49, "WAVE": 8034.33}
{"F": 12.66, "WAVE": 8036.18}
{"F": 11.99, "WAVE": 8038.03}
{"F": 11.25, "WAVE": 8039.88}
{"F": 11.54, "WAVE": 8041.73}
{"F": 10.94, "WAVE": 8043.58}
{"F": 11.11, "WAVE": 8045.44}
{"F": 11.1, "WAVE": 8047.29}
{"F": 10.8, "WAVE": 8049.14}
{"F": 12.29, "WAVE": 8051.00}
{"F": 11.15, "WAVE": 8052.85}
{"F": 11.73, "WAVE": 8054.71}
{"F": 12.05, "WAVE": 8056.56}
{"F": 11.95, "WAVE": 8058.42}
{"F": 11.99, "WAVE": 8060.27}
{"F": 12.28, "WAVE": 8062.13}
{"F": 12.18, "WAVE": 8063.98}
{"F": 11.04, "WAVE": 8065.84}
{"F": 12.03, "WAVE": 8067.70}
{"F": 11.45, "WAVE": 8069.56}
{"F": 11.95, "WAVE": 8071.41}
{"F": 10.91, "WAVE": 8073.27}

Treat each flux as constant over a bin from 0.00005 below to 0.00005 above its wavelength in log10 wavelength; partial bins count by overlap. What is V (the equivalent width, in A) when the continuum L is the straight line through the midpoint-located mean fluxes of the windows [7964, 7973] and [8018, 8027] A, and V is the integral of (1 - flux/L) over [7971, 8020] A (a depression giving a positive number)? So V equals -1.8 A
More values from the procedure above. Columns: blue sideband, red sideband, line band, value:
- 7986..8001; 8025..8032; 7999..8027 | 0.0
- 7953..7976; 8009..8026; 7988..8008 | -0.6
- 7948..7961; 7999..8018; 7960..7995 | 0.2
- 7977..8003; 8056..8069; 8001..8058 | 0.6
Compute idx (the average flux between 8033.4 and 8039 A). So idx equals 12.4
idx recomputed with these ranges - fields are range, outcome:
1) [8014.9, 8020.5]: 12.1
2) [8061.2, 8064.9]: 12.2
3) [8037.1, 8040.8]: 11.6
